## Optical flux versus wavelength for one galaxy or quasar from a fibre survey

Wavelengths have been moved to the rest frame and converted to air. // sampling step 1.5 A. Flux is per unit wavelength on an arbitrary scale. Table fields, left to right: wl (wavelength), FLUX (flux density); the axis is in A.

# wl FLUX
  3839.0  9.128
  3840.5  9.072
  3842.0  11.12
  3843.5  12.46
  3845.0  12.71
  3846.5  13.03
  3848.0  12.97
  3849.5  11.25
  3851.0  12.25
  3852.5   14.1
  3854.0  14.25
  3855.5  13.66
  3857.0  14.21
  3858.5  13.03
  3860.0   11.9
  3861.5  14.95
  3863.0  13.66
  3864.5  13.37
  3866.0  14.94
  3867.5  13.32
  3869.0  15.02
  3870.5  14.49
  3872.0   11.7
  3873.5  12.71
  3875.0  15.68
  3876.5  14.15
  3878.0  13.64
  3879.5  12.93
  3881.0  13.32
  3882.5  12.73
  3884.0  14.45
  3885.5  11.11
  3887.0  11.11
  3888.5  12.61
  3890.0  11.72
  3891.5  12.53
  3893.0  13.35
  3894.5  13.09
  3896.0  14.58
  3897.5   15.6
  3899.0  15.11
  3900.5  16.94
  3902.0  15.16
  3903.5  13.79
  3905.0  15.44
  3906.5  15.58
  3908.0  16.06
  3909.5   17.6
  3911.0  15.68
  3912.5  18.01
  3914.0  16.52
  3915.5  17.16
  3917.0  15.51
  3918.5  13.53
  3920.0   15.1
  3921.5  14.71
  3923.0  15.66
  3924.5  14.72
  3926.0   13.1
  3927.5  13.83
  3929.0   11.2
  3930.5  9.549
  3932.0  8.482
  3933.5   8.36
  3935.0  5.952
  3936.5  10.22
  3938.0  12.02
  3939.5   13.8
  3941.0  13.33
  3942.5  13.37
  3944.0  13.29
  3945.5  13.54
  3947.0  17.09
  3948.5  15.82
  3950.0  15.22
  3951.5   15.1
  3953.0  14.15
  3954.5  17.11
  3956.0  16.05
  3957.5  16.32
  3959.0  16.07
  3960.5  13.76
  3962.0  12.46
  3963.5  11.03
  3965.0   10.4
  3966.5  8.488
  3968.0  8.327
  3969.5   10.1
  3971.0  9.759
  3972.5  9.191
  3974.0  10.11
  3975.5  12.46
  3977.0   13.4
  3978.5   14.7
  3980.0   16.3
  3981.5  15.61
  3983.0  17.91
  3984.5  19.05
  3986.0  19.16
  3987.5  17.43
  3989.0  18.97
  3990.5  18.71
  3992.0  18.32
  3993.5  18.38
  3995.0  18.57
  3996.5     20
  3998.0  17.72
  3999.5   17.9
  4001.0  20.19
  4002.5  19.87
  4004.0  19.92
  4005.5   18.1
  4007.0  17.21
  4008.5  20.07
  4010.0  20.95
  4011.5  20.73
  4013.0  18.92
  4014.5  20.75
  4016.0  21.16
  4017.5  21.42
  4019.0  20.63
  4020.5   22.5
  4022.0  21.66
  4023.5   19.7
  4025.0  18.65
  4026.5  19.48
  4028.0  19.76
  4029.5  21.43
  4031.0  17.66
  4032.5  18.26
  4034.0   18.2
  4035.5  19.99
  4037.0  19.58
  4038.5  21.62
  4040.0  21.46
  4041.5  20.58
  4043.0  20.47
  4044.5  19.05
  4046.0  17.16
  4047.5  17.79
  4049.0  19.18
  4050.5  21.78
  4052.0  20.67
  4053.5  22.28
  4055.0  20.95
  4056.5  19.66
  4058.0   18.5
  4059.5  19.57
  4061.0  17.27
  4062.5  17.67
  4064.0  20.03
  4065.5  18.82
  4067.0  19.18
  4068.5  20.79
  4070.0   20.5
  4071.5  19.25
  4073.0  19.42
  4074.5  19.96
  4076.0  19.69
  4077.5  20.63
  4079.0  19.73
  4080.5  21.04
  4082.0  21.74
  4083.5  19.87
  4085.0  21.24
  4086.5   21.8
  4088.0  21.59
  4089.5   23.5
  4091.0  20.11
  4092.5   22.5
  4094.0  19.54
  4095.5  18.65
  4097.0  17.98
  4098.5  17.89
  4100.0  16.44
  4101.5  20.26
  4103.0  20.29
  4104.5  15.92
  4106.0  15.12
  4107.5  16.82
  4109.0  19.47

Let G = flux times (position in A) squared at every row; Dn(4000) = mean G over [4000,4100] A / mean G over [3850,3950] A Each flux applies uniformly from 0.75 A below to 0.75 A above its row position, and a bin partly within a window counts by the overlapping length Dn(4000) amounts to 1.6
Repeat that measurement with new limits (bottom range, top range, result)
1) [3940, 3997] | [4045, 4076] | 1.39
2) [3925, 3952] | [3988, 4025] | 1.64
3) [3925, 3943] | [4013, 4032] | 1.91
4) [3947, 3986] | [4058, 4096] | 1.55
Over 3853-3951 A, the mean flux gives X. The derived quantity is 13.8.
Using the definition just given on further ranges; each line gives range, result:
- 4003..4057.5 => 20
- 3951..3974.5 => 12.4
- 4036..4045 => 20.5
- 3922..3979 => 12.6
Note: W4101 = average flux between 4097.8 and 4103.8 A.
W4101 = 18.7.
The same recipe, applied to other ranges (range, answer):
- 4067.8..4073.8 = 20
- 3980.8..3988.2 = 17.8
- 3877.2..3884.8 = 13.4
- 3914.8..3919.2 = 15.4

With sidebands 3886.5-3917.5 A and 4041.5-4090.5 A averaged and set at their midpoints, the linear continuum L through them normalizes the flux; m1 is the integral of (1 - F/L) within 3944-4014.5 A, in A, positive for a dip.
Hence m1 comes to 6.1 A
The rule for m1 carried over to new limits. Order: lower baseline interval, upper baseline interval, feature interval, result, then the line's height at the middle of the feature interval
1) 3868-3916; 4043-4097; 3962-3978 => 6.0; 16.8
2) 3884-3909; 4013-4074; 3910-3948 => 4.7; 15.3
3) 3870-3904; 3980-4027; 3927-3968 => 9.5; 16.5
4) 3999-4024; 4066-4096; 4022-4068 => 1.7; 20.3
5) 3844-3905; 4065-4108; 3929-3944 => 4.5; 15.3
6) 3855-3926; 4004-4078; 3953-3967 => 2.6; 16.8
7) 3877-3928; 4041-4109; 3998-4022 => -3.1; 17.7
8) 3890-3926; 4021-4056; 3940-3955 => 1.7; 16.6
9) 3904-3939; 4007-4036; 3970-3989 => 3.0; 17.4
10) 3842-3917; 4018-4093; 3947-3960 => 0.6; 16.5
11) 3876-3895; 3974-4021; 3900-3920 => -2.6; 14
